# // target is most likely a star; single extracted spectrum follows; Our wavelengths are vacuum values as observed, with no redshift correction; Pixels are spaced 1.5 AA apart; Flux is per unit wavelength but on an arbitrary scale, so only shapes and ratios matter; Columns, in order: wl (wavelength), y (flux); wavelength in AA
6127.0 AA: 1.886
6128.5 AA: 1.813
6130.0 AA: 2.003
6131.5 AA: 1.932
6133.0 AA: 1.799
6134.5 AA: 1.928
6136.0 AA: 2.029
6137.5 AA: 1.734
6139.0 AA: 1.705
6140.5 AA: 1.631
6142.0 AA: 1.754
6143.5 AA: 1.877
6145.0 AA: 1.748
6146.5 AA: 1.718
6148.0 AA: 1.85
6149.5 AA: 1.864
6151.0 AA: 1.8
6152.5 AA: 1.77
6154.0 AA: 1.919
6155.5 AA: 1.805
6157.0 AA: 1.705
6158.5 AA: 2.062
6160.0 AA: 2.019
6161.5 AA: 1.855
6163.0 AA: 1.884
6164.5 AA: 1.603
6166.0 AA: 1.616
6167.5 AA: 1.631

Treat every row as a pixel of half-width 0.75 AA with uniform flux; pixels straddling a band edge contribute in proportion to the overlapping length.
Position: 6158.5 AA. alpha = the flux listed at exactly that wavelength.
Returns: 2.062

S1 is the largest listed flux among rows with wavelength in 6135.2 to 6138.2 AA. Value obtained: 2.029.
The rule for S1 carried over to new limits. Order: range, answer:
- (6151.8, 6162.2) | 2.062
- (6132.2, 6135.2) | 1.928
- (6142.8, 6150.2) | 1.877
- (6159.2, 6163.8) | 2.019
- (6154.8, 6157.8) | 1.805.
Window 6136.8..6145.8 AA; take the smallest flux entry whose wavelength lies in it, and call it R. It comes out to 1.631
